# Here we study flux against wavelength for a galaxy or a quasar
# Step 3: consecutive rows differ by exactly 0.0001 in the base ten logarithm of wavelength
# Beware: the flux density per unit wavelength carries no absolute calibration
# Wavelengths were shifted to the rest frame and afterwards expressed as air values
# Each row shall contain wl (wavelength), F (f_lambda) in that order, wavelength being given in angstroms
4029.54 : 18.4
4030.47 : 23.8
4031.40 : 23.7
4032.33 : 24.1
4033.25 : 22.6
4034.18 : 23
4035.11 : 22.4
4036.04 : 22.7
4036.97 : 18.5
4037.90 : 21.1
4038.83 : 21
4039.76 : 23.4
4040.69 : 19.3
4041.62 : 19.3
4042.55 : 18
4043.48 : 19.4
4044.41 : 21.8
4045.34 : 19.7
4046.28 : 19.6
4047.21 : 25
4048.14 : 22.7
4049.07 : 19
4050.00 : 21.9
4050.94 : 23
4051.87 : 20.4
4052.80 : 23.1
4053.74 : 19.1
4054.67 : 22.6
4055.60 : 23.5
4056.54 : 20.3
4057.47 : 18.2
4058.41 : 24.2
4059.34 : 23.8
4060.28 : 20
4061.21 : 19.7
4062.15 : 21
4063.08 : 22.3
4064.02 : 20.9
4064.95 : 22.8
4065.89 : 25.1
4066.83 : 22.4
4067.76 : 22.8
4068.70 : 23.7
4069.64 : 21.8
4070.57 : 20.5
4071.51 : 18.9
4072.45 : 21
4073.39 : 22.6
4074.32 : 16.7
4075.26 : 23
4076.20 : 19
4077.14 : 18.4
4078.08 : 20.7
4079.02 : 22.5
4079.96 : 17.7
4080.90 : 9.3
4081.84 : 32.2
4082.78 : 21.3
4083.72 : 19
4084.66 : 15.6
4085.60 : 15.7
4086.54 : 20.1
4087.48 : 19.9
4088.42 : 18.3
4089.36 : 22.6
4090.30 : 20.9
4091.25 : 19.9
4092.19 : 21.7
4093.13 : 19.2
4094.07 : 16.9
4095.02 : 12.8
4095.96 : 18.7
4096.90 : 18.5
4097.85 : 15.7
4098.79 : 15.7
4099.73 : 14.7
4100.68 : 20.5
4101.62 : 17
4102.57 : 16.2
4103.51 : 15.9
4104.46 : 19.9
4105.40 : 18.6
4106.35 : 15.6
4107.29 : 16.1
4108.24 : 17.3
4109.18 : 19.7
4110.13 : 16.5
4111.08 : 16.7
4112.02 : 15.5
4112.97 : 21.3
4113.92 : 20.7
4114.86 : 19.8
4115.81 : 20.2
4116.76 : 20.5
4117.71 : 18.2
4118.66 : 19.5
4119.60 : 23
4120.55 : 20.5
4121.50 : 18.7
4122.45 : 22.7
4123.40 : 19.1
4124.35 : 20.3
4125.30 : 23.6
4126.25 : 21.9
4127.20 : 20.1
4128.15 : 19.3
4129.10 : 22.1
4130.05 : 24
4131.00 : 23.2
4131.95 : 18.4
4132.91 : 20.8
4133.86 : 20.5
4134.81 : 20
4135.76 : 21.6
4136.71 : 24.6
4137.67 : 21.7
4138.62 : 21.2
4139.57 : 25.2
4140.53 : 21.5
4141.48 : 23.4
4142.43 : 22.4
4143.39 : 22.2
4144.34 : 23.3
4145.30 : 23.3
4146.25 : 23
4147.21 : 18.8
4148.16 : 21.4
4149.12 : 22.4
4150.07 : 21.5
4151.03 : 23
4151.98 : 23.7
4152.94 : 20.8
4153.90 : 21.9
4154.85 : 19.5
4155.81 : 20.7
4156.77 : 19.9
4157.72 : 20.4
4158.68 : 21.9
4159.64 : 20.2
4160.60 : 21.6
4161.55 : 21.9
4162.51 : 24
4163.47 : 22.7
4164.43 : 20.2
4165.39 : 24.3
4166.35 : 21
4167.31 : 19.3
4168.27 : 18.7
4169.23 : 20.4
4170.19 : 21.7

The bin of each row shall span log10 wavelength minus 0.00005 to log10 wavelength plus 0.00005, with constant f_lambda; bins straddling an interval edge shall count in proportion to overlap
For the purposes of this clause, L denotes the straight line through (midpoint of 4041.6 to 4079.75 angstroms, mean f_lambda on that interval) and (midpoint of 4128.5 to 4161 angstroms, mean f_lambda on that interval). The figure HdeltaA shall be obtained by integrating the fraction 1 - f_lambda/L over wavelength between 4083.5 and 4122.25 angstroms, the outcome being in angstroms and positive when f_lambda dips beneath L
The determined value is 5.6 angstroms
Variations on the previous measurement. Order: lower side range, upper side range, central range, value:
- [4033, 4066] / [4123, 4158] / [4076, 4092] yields 1.4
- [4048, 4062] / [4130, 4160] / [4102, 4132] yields 2.9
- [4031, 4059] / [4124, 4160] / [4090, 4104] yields 2.6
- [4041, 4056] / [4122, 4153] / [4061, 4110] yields 4.7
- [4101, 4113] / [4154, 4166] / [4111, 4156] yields -4.4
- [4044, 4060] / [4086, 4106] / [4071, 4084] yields -0.4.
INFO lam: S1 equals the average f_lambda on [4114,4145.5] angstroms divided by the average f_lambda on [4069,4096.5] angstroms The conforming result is 1.09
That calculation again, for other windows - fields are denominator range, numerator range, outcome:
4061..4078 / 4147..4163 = 1.01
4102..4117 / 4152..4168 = 1.18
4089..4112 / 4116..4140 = 1.20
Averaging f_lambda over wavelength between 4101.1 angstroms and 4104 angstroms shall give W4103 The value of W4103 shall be 16.4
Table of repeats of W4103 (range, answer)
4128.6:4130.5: 23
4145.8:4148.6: 21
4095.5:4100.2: 16.7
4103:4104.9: 17.8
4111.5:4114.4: 19.2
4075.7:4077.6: 18.7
